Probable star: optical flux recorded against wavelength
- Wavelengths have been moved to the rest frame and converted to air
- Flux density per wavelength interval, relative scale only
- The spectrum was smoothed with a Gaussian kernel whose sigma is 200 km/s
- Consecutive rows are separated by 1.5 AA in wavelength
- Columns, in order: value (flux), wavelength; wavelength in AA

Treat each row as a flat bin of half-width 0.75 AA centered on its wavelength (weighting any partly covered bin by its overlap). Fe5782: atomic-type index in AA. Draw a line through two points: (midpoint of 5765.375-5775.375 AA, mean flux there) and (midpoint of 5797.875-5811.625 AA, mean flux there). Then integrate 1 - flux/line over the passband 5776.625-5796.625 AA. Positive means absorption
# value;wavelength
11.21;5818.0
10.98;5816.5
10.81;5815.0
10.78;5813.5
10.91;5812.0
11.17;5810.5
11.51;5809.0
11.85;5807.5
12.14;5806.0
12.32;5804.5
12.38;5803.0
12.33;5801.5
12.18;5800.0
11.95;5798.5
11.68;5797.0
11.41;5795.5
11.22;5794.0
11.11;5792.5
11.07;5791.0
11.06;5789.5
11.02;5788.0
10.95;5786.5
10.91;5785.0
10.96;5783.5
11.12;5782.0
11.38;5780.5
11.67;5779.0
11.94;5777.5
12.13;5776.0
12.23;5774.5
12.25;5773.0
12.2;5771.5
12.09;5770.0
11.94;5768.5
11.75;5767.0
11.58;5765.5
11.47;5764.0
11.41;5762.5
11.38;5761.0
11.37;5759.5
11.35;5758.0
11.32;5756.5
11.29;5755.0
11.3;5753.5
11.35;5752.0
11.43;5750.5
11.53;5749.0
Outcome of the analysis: 1.27 AA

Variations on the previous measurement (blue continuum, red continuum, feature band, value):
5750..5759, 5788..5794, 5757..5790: -1.0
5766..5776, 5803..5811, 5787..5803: 0.5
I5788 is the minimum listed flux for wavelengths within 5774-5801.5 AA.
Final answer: 10.91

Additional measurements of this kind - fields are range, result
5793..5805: 11.22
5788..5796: 11.02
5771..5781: 11.38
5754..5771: 11.29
